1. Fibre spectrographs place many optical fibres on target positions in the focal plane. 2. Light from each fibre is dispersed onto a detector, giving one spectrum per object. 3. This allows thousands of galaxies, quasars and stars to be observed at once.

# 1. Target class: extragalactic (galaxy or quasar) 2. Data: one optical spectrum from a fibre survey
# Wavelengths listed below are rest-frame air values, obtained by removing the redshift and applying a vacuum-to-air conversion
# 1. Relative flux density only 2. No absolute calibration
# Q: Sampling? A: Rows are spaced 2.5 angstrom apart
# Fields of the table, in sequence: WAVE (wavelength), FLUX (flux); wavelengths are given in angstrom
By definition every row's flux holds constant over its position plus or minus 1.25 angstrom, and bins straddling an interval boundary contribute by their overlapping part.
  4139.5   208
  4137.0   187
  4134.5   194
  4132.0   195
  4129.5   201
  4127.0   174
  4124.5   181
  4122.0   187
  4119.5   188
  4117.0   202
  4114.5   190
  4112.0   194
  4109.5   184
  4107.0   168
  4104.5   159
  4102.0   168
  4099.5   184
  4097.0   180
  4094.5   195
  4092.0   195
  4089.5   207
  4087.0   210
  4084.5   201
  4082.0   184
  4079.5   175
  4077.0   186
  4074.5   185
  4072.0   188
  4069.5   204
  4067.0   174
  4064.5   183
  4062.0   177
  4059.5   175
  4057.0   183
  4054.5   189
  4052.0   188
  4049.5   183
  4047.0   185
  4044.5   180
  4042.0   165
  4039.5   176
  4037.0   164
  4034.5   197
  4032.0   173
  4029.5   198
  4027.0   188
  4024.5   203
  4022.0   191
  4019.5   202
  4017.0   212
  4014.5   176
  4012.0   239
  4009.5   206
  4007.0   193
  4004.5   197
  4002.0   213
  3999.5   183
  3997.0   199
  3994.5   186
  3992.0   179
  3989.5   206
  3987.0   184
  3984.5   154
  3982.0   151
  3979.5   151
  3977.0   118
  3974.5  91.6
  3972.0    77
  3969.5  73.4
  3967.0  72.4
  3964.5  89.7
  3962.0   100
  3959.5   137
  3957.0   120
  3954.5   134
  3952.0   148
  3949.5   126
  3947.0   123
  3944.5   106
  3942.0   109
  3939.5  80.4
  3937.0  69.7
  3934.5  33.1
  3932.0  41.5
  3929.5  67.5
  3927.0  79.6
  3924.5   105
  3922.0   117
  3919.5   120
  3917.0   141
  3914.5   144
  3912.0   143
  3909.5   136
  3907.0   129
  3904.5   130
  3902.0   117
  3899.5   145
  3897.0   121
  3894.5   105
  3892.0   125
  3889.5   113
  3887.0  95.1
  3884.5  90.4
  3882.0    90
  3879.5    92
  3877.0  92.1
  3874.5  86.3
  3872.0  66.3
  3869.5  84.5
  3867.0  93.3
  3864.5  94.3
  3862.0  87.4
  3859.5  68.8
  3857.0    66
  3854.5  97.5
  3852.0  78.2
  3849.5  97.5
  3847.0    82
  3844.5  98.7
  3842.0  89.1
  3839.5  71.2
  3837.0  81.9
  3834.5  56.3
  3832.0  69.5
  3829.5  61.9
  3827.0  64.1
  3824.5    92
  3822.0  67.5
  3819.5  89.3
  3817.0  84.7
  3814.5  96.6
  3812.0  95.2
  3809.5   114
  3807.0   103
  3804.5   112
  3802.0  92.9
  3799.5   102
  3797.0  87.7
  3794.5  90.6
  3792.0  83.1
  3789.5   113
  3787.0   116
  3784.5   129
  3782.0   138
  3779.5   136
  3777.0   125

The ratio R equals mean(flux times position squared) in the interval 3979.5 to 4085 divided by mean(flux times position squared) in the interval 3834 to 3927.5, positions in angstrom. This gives 2.0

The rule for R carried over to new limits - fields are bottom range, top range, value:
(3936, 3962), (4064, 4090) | 1.76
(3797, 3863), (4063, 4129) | 2.50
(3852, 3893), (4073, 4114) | 2.32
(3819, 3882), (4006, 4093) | 2.58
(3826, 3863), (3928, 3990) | 1.49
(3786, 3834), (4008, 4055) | 2.35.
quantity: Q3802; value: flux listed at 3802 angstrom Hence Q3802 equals 92.9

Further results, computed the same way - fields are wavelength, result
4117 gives 202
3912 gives 143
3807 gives 103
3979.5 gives 151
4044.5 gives 180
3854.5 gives 97.5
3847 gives 82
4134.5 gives 194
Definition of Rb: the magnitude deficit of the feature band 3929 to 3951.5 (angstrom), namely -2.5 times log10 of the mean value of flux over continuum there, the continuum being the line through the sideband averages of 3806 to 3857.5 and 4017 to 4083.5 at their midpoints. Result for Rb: 0.48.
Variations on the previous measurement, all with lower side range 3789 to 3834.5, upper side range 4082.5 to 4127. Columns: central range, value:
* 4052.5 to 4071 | -0.07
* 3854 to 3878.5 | 0.27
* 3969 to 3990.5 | 0.08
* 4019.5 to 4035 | -0.19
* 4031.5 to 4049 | -0.08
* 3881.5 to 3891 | 0.16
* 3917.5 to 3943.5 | 0.46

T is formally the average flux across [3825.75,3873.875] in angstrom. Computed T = 79.5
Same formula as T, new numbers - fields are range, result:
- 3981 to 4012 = 190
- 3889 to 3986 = 112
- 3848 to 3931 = 103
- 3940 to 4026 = 154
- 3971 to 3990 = 140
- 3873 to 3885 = 89.6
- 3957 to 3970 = 98.2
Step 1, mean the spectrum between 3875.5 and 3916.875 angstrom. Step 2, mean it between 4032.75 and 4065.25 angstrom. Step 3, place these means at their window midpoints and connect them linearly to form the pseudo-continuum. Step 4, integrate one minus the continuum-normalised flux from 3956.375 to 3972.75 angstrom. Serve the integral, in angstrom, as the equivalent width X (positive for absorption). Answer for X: 5.6 angstrom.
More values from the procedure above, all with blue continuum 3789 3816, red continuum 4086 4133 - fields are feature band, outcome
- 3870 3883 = 3.8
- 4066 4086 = -1.1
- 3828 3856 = 7.7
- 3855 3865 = 3.1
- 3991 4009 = -4.4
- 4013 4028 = -3.2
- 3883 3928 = 3.0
